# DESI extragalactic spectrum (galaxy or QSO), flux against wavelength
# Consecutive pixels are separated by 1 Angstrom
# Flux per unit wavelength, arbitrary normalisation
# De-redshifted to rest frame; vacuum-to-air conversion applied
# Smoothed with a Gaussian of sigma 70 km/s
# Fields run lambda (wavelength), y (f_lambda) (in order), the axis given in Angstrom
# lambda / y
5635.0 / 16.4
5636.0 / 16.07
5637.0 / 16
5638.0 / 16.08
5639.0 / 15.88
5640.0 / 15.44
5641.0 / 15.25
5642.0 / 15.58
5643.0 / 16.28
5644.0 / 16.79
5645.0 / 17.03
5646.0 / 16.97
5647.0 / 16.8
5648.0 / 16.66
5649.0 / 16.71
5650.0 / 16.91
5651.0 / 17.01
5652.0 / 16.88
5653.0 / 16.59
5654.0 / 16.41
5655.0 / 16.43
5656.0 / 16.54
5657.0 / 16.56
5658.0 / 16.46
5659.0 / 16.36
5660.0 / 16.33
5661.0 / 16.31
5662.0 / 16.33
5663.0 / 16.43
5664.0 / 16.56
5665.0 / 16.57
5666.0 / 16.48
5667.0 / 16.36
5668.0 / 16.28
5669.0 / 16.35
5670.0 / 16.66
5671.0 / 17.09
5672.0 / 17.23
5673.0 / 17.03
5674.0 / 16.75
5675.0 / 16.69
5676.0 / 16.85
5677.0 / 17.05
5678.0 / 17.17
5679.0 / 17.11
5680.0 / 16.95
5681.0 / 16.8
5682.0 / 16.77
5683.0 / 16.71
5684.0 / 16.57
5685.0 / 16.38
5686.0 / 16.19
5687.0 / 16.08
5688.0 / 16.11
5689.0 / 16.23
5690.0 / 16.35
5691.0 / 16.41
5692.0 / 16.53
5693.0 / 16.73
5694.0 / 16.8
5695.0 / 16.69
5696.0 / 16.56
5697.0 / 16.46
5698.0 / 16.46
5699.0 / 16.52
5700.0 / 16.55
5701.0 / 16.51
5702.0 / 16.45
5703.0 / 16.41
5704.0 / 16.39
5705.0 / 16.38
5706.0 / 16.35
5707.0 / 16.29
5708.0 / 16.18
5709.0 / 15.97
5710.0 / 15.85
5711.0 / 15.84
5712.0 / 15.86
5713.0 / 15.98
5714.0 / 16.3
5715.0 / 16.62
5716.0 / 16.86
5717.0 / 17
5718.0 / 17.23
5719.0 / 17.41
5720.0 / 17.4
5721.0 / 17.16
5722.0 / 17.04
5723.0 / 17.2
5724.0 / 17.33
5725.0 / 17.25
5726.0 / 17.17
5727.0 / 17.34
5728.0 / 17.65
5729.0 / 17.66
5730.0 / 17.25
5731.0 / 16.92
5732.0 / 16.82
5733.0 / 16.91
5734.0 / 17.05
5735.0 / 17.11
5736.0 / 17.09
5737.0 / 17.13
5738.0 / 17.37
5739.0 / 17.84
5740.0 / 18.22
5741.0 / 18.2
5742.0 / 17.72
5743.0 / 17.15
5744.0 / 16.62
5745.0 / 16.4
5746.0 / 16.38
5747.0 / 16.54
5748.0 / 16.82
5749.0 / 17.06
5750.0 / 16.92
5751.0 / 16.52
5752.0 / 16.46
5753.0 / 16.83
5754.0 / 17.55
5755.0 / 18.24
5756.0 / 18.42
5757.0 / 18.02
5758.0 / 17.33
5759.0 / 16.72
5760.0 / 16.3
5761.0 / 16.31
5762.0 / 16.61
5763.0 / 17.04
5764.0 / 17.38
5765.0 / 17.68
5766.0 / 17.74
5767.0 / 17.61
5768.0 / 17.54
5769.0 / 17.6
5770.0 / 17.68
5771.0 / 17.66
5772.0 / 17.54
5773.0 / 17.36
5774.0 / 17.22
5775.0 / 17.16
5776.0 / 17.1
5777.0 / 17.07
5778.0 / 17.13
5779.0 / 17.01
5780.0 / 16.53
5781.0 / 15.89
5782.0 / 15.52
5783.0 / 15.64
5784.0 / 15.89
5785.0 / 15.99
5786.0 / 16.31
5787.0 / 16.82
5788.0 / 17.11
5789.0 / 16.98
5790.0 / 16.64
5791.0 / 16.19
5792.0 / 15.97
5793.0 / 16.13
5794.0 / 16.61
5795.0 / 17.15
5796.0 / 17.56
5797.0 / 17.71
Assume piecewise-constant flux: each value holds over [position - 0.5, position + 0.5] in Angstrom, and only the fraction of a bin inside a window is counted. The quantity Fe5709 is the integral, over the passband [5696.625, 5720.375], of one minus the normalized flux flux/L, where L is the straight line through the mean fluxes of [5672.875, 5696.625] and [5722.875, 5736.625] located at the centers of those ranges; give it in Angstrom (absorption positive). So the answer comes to 0.7 Angstrom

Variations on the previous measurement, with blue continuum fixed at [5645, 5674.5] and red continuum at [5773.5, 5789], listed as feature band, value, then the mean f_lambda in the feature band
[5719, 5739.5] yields -0.8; 17.2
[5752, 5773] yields -1.0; 17.4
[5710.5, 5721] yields 0.0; 16.7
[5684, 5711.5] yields 0.4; 16.4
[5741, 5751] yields -0.2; 16.9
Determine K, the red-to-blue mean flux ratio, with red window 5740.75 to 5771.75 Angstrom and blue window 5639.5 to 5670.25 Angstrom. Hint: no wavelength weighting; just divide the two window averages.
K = 1.04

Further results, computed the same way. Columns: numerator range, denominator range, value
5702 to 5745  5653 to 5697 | 1.02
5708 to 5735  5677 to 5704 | 1.02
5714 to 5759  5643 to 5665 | 1.03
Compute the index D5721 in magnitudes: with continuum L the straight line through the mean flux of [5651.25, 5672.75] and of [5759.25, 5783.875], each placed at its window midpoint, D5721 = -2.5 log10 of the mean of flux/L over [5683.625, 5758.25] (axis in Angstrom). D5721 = 0.00 mag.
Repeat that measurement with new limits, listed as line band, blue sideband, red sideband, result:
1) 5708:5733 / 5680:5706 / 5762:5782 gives -0.01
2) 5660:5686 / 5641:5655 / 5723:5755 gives 0.00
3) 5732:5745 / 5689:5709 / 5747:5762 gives -0.03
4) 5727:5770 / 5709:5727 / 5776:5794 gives -0.04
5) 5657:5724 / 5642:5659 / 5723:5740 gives 0.02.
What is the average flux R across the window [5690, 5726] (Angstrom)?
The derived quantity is 16.6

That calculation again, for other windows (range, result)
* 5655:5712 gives 16.5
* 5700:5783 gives 17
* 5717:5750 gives 17.2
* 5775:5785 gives 16.4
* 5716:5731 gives 17.3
